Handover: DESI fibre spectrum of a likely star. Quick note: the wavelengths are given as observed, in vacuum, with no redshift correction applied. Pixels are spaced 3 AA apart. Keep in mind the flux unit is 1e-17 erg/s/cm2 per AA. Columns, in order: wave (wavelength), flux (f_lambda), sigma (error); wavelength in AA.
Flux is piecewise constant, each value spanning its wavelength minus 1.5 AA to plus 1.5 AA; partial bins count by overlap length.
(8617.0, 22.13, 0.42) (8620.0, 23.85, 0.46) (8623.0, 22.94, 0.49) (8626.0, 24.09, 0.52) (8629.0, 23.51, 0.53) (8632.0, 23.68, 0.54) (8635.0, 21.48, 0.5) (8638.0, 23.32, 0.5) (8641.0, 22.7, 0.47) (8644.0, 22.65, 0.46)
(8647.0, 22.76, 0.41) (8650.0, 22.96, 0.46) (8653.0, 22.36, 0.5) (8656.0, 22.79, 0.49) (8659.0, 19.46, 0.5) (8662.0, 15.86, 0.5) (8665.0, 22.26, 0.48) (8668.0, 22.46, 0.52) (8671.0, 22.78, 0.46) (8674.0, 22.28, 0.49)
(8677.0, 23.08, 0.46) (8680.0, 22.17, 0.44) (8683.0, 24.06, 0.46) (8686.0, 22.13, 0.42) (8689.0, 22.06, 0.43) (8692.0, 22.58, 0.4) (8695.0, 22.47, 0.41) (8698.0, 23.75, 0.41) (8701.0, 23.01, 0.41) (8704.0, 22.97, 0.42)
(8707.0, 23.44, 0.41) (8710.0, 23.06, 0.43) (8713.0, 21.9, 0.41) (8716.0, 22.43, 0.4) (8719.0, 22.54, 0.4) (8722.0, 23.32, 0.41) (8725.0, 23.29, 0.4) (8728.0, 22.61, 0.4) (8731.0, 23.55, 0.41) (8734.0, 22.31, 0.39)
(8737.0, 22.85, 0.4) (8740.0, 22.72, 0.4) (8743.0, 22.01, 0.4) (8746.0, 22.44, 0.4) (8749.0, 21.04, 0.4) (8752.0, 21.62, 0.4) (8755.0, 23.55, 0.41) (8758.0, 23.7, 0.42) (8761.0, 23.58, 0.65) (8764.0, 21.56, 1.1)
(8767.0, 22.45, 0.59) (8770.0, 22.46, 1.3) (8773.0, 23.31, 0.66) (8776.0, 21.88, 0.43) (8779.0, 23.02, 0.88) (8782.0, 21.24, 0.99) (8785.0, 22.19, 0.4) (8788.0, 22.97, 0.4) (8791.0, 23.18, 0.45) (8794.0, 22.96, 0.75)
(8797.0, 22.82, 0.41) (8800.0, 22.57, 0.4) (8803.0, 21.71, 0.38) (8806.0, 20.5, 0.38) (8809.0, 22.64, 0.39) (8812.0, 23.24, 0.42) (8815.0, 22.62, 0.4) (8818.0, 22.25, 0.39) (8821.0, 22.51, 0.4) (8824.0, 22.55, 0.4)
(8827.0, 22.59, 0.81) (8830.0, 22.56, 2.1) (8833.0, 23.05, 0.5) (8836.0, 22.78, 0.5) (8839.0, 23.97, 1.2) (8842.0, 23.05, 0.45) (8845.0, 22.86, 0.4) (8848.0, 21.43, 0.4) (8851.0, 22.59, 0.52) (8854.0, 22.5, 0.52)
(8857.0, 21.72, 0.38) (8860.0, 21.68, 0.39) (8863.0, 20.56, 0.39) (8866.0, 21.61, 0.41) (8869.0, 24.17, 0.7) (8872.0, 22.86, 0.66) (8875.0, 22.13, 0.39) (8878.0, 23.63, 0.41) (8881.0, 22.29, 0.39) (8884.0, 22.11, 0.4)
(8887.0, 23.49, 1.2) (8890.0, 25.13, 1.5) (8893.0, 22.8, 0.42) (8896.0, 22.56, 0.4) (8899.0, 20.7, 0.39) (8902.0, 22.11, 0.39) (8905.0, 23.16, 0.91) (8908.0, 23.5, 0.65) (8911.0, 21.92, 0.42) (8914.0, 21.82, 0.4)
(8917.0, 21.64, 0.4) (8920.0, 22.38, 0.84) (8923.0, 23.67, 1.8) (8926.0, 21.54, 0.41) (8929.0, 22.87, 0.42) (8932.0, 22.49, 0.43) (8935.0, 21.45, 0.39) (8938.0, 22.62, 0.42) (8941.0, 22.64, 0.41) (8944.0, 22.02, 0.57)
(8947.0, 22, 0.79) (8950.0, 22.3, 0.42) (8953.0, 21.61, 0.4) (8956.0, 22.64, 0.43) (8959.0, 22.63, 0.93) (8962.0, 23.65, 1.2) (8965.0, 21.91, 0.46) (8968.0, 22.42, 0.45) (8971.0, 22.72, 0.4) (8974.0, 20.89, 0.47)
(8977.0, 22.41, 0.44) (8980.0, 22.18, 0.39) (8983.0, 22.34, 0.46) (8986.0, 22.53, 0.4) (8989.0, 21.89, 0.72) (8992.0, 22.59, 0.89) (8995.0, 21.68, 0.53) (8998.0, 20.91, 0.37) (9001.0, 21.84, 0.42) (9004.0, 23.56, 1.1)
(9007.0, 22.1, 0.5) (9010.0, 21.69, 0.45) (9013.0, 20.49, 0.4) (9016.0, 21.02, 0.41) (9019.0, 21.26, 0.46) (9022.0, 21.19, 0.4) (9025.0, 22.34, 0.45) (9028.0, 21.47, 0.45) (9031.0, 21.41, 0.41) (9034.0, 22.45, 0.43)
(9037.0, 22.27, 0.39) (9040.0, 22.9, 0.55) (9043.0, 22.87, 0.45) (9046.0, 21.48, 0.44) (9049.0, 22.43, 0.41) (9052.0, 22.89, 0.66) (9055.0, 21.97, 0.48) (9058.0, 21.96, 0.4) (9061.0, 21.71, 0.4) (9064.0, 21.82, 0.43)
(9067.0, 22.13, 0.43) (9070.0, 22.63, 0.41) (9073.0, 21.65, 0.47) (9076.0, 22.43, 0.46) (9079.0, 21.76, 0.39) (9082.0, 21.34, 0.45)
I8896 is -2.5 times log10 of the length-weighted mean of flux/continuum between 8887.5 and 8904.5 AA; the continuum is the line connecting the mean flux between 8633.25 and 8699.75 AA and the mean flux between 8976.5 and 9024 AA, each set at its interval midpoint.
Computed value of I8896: -0.04 mag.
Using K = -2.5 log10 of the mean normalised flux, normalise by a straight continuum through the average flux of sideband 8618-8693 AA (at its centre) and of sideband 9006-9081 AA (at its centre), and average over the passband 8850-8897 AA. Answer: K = -0.02 mag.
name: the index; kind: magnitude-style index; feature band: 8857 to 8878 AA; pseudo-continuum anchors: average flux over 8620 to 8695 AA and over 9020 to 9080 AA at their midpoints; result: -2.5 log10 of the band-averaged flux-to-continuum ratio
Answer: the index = -0.001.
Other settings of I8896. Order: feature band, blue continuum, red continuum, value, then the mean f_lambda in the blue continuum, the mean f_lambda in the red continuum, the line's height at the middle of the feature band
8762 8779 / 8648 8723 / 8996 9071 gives -0.01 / 22.3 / 21.9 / 22.2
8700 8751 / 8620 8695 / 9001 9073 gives -0.02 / 22.4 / 22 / 22.3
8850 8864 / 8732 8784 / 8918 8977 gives 0.03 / 22.5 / 22.3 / 22.4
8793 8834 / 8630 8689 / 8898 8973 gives -0.01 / 22.2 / 22.3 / 22.3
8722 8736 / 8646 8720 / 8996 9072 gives -0.03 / 22.3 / 21.9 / 22.3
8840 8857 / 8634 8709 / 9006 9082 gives -0.02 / 22.3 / 21.9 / 22.1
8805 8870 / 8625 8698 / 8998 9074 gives -0.01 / 22.3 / 22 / 22.2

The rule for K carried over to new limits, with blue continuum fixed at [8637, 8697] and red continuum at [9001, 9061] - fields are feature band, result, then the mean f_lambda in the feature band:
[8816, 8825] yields -0.017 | 22.4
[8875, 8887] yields -0.032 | 22.7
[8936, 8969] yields -0.018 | 22.4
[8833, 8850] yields -0.037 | 22.8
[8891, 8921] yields -0.013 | 22.3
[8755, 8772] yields -0.035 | 22.8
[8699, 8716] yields -0.035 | 22.9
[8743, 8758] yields -0.009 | 22.3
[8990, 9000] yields 0.013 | 21.7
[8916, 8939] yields -0.015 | 22.3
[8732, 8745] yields -0.019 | 22.5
